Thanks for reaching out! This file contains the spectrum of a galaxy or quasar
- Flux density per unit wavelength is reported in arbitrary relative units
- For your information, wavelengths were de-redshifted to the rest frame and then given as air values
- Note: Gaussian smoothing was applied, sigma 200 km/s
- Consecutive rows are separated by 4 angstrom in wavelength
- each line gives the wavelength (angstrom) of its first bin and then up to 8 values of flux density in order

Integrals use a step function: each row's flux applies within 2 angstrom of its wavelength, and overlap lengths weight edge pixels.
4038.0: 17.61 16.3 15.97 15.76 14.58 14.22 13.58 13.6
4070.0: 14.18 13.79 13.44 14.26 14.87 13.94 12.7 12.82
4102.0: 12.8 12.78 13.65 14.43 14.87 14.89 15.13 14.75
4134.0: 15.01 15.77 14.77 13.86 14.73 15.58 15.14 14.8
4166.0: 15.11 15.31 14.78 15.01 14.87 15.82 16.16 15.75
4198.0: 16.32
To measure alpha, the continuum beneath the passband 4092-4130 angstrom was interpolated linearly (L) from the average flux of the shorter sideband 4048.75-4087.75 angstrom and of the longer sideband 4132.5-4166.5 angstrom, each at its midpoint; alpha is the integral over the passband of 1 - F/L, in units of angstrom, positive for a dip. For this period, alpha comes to 2.0 angstrom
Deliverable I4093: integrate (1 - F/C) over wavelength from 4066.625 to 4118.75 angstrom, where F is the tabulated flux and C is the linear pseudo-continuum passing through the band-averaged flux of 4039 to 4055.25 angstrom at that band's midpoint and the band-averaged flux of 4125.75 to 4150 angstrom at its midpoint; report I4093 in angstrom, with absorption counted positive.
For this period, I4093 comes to 5.5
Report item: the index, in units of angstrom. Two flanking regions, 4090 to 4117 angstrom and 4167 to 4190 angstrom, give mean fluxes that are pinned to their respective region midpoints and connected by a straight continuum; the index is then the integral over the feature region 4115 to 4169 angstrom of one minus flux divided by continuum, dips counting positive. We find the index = -2.5 angstrom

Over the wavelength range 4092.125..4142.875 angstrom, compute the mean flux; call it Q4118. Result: 14.2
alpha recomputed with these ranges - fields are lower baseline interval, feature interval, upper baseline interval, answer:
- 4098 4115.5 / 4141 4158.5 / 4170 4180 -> -0.5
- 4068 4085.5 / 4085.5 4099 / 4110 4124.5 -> 0.7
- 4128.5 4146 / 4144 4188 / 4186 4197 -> 1.4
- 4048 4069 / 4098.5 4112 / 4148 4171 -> 1.5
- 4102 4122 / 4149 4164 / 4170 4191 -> -0.3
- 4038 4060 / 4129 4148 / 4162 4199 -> 0.8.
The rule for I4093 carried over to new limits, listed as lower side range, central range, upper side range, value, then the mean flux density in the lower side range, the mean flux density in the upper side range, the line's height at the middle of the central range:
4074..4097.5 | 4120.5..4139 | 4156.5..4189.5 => -0.8 angstrom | 13.8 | 15.2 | 14.5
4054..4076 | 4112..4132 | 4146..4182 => -0.4 angstrom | 13.9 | 15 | 14.5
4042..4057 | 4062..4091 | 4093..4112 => 0.4 angstrom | 15.5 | 13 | 14.2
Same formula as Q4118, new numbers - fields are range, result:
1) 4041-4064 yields 15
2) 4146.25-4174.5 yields 15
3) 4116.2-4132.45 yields 14.9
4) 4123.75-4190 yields 15.1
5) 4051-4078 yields 14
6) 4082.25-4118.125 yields 13.6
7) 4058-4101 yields 13.7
